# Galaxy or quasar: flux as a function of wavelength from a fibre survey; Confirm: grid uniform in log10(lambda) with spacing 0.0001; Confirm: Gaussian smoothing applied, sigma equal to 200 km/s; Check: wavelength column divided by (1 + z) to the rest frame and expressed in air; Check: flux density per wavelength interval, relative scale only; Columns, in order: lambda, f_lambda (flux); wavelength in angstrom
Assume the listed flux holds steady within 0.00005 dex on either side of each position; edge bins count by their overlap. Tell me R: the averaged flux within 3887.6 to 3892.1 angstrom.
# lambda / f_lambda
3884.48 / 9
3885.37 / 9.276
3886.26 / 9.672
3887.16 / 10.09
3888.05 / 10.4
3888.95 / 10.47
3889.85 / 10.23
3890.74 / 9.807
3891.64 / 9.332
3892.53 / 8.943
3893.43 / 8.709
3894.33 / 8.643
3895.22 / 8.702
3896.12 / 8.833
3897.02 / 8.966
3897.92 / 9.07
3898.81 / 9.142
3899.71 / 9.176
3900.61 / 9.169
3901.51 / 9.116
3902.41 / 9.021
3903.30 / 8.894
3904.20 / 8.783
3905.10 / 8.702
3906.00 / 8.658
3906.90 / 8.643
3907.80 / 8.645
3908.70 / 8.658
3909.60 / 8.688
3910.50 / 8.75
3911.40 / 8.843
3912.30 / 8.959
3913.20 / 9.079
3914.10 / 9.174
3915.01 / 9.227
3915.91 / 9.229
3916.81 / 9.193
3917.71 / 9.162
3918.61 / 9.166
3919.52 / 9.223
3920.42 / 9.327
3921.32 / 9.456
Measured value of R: 10.1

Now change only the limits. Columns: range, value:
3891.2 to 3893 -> 9.15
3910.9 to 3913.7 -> 8.97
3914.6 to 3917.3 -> 9.23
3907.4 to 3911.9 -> 8.72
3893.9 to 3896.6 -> 8.73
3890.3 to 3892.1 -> 9.57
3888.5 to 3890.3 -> 10.3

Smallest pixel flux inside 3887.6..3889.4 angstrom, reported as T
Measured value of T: 10.4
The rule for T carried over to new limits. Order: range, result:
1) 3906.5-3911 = 8.643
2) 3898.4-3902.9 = 9.021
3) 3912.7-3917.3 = 9.079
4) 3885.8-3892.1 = 9.332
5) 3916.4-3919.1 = 9.162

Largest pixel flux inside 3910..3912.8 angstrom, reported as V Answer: 8.959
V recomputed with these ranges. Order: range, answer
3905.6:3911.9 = 8.843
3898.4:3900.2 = 9.176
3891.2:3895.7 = 9.332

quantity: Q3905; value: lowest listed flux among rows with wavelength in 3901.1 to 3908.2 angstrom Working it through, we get 8.643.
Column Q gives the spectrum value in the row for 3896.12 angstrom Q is 8.833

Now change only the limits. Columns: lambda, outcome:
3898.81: 9.142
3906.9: 8.643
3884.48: 9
